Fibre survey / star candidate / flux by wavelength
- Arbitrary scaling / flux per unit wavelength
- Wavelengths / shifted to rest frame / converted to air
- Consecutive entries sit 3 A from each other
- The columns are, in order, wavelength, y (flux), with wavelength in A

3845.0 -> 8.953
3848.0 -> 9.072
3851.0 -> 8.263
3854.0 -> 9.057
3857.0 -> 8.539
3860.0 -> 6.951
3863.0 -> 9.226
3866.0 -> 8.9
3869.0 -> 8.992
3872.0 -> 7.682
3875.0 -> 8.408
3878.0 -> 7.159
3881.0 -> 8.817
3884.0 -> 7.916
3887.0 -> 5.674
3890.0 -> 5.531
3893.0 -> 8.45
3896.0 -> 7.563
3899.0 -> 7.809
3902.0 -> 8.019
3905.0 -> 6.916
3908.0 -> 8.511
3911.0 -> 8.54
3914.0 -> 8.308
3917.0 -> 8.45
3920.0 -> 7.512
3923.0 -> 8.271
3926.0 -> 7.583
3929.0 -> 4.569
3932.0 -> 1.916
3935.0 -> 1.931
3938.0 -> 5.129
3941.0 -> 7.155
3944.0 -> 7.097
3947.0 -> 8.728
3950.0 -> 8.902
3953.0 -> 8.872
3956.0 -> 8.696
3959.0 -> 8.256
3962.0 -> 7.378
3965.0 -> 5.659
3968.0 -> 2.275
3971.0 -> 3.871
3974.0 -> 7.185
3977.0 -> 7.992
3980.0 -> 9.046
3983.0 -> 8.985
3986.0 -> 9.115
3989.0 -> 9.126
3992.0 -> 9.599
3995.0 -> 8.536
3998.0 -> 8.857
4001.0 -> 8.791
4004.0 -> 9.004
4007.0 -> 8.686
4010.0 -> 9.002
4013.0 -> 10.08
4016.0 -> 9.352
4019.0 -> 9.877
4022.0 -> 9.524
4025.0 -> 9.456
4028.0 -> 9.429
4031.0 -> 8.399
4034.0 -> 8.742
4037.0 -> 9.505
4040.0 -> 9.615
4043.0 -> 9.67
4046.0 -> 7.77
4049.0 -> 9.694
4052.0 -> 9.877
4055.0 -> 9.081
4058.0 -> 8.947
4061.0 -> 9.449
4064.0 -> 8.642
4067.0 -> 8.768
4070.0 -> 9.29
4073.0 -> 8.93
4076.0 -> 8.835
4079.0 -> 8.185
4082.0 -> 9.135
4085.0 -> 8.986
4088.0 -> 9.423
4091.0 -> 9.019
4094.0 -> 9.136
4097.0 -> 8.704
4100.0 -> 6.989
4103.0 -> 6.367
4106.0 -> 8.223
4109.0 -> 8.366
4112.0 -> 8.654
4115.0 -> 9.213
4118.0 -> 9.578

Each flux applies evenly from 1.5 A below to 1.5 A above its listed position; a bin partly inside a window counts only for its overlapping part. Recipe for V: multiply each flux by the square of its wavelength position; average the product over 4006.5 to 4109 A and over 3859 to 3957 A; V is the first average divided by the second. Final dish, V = 1.31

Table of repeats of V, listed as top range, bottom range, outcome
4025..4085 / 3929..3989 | 1.41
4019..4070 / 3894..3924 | 1.23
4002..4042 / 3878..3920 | 1.28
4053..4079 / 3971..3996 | 1.11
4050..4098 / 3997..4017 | 1.03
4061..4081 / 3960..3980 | 1.54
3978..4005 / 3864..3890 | 1.22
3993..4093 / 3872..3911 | 1.29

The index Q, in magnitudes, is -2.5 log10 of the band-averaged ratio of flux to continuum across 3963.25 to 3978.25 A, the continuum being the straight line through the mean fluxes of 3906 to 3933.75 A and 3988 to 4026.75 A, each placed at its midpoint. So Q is 0.47 mag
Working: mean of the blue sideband 7.02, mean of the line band 5.39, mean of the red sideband 9.22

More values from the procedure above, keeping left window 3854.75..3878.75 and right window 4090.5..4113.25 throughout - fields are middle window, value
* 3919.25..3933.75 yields 0.38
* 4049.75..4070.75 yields -0.13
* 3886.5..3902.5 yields 0.15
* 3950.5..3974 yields 0.24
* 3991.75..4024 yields -0.12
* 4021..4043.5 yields -0.14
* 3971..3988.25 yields 0.02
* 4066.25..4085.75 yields -0.09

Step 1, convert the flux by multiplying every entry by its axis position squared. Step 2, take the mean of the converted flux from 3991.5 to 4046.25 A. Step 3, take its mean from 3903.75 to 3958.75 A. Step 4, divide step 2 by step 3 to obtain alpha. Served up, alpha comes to 1.4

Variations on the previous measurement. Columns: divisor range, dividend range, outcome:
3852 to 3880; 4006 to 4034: 1.21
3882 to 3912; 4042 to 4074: 1.32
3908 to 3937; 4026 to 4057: 1.52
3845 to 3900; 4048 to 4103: 1.22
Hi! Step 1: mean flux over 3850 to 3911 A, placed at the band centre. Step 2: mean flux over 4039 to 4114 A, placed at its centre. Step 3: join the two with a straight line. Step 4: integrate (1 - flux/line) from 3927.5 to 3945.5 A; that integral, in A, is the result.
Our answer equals 7.8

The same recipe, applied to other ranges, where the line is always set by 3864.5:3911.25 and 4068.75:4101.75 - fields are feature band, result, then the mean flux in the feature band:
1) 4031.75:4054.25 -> -1.8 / 9.23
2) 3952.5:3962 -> -0.3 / 8.39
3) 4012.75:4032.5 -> -2.2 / 9.41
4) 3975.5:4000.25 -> -1.9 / 8.9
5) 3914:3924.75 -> -0.2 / 8.1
